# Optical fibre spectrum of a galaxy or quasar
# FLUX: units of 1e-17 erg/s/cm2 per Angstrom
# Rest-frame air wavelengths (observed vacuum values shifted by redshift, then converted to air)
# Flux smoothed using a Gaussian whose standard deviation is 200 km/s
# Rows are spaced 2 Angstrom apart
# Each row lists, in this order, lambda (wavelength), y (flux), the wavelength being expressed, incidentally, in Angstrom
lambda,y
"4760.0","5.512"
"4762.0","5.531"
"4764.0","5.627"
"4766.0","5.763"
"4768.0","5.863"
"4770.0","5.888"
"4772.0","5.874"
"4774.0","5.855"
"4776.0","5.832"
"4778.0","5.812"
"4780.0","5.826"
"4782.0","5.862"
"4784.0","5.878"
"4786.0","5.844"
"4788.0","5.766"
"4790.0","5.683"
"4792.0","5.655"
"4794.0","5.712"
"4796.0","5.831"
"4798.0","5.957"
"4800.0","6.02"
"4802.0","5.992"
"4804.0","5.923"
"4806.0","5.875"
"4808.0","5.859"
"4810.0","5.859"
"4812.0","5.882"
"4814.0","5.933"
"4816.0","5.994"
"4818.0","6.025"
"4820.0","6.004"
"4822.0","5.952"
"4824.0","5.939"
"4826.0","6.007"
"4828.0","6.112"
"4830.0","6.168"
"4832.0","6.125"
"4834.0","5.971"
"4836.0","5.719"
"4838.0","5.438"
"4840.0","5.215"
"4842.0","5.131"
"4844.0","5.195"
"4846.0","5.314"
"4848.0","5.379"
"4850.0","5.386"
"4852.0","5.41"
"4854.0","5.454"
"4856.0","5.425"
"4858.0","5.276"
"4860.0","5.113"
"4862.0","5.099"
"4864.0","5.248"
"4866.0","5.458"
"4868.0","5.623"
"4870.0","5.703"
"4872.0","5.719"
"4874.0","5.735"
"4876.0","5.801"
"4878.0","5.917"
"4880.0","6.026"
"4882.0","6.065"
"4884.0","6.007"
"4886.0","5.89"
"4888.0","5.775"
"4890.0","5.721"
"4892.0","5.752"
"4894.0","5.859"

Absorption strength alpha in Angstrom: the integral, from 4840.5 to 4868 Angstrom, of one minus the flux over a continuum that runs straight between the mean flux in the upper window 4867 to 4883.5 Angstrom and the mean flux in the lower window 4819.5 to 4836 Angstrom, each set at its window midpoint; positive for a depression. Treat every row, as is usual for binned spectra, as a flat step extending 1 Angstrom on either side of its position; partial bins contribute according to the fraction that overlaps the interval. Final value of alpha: 2.8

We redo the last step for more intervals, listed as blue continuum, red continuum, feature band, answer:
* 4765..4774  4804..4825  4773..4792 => 0.2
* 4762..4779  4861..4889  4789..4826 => -0.8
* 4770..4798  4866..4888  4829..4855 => 1.3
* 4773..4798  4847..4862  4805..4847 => -2.0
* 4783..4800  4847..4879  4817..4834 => -1.2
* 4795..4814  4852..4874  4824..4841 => -0.5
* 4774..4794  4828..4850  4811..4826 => -0.8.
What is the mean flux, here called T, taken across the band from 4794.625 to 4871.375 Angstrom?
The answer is 5.68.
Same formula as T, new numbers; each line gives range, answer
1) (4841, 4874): 5.38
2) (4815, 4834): 6.03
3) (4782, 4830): 5.9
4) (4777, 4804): 5.84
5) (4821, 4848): 5.7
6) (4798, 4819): 5.94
